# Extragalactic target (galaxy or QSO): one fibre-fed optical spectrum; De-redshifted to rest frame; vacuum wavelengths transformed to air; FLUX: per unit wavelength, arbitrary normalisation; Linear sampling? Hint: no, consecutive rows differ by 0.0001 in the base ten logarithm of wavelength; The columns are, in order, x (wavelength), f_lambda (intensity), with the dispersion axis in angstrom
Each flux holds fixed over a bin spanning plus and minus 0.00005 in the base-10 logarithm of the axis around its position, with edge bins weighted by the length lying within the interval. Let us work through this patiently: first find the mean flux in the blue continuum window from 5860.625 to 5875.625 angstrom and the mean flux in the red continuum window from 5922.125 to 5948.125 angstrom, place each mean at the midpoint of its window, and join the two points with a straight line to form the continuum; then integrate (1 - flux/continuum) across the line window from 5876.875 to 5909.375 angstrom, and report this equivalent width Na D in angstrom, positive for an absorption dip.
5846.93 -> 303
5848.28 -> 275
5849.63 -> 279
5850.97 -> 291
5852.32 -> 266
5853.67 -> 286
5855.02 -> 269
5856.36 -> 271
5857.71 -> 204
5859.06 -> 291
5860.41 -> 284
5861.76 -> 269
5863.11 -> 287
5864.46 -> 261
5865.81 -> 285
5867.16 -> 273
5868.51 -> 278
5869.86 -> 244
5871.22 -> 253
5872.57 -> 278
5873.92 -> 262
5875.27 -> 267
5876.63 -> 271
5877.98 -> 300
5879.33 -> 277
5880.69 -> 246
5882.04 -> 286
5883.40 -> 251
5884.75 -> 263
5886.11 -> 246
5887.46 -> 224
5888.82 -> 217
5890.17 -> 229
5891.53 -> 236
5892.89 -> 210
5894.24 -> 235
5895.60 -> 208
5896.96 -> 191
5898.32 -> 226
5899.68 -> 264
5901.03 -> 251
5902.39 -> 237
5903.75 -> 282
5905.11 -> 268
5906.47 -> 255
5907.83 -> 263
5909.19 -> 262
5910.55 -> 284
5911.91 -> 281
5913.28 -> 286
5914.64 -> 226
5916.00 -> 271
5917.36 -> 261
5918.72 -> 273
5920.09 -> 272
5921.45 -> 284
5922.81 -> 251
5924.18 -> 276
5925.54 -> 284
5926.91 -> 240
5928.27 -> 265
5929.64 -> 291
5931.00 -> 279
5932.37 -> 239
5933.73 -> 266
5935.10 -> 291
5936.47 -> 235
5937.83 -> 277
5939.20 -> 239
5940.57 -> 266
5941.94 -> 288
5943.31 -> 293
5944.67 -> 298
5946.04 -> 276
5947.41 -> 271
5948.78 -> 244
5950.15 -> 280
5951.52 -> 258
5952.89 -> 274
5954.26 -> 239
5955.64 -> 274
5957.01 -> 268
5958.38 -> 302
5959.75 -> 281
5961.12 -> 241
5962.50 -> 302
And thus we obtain 2.7 angstrom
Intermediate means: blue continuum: 269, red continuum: 270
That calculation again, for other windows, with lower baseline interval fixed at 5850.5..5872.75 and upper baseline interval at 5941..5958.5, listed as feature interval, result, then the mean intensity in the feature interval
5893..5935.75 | 1.95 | 259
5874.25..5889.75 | 0.68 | 259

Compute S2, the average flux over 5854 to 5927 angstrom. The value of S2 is 259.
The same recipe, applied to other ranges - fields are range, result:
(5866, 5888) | 264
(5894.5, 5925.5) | 258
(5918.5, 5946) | 270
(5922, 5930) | 267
